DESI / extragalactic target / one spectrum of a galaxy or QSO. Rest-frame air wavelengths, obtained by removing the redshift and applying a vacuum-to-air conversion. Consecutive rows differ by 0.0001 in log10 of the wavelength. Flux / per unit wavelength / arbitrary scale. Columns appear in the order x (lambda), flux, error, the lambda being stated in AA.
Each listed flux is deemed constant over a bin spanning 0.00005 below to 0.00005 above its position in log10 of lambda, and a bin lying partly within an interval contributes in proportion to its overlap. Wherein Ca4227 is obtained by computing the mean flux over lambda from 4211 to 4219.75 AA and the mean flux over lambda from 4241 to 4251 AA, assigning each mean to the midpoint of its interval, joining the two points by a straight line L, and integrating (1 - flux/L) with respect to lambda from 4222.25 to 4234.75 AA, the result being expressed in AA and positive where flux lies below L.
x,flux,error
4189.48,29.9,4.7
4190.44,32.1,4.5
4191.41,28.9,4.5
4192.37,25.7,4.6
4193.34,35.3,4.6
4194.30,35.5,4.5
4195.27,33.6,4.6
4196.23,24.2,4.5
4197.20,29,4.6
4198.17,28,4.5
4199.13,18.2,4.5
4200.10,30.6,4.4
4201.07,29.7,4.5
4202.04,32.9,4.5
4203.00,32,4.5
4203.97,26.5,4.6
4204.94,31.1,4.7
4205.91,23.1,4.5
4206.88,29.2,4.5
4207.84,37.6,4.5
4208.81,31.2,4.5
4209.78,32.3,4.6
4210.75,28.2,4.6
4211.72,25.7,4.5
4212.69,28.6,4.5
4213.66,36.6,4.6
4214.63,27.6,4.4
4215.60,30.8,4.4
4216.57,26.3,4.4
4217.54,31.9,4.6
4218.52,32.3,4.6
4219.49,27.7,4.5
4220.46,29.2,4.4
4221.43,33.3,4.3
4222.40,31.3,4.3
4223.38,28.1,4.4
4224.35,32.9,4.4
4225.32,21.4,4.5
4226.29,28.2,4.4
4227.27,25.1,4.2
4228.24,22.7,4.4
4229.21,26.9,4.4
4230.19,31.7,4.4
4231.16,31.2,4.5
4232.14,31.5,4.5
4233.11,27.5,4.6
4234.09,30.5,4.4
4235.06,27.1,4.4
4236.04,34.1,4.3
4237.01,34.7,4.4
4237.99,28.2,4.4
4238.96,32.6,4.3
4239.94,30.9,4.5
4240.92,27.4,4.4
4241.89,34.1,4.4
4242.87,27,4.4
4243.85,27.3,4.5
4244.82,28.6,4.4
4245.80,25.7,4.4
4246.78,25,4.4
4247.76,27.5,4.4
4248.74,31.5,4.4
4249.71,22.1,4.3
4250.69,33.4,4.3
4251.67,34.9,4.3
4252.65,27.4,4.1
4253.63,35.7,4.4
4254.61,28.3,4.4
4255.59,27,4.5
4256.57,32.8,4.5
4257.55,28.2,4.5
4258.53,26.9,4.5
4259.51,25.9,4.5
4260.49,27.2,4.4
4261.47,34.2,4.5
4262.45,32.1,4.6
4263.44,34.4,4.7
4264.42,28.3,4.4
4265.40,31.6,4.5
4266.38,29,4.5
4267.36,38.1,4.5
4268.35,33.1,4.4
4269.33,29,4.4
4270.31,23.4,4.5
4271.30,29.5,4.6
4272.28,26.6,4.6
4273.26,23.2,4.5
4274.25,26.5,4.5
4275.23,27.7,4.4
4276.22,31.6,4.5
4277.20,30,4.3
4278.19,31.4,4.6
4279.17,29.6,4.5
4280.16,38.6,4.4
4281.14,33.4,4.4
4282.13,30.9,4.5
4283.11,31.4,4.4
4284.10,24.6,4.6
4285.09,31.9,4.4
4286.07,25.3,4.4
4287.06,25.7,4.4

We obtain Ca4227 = 0.3 AA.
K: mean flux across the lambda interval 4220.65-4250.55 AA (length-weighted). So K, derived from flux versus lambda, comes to 28.9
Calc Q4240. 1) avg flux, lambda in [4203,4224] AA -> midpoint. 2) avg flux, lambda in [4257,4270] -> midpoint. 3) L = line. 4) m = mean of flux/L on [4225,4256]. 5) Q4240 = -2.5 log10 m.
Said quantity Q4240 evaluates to 0.046 mag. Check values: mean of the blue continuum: 30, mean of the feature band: 29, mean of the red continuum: 30.5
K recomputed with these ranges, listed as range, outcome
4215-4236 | 29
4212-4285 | 29.6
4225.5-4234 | 28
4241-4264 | 29.4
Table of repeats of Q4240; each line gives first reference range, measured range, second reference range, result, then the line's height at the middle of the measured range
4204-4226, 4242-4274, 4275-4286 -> 0.05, 30.5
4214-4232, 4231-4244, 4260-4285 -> -0.04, 29.3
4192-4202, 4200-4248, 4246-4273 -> 0.00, 29.4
